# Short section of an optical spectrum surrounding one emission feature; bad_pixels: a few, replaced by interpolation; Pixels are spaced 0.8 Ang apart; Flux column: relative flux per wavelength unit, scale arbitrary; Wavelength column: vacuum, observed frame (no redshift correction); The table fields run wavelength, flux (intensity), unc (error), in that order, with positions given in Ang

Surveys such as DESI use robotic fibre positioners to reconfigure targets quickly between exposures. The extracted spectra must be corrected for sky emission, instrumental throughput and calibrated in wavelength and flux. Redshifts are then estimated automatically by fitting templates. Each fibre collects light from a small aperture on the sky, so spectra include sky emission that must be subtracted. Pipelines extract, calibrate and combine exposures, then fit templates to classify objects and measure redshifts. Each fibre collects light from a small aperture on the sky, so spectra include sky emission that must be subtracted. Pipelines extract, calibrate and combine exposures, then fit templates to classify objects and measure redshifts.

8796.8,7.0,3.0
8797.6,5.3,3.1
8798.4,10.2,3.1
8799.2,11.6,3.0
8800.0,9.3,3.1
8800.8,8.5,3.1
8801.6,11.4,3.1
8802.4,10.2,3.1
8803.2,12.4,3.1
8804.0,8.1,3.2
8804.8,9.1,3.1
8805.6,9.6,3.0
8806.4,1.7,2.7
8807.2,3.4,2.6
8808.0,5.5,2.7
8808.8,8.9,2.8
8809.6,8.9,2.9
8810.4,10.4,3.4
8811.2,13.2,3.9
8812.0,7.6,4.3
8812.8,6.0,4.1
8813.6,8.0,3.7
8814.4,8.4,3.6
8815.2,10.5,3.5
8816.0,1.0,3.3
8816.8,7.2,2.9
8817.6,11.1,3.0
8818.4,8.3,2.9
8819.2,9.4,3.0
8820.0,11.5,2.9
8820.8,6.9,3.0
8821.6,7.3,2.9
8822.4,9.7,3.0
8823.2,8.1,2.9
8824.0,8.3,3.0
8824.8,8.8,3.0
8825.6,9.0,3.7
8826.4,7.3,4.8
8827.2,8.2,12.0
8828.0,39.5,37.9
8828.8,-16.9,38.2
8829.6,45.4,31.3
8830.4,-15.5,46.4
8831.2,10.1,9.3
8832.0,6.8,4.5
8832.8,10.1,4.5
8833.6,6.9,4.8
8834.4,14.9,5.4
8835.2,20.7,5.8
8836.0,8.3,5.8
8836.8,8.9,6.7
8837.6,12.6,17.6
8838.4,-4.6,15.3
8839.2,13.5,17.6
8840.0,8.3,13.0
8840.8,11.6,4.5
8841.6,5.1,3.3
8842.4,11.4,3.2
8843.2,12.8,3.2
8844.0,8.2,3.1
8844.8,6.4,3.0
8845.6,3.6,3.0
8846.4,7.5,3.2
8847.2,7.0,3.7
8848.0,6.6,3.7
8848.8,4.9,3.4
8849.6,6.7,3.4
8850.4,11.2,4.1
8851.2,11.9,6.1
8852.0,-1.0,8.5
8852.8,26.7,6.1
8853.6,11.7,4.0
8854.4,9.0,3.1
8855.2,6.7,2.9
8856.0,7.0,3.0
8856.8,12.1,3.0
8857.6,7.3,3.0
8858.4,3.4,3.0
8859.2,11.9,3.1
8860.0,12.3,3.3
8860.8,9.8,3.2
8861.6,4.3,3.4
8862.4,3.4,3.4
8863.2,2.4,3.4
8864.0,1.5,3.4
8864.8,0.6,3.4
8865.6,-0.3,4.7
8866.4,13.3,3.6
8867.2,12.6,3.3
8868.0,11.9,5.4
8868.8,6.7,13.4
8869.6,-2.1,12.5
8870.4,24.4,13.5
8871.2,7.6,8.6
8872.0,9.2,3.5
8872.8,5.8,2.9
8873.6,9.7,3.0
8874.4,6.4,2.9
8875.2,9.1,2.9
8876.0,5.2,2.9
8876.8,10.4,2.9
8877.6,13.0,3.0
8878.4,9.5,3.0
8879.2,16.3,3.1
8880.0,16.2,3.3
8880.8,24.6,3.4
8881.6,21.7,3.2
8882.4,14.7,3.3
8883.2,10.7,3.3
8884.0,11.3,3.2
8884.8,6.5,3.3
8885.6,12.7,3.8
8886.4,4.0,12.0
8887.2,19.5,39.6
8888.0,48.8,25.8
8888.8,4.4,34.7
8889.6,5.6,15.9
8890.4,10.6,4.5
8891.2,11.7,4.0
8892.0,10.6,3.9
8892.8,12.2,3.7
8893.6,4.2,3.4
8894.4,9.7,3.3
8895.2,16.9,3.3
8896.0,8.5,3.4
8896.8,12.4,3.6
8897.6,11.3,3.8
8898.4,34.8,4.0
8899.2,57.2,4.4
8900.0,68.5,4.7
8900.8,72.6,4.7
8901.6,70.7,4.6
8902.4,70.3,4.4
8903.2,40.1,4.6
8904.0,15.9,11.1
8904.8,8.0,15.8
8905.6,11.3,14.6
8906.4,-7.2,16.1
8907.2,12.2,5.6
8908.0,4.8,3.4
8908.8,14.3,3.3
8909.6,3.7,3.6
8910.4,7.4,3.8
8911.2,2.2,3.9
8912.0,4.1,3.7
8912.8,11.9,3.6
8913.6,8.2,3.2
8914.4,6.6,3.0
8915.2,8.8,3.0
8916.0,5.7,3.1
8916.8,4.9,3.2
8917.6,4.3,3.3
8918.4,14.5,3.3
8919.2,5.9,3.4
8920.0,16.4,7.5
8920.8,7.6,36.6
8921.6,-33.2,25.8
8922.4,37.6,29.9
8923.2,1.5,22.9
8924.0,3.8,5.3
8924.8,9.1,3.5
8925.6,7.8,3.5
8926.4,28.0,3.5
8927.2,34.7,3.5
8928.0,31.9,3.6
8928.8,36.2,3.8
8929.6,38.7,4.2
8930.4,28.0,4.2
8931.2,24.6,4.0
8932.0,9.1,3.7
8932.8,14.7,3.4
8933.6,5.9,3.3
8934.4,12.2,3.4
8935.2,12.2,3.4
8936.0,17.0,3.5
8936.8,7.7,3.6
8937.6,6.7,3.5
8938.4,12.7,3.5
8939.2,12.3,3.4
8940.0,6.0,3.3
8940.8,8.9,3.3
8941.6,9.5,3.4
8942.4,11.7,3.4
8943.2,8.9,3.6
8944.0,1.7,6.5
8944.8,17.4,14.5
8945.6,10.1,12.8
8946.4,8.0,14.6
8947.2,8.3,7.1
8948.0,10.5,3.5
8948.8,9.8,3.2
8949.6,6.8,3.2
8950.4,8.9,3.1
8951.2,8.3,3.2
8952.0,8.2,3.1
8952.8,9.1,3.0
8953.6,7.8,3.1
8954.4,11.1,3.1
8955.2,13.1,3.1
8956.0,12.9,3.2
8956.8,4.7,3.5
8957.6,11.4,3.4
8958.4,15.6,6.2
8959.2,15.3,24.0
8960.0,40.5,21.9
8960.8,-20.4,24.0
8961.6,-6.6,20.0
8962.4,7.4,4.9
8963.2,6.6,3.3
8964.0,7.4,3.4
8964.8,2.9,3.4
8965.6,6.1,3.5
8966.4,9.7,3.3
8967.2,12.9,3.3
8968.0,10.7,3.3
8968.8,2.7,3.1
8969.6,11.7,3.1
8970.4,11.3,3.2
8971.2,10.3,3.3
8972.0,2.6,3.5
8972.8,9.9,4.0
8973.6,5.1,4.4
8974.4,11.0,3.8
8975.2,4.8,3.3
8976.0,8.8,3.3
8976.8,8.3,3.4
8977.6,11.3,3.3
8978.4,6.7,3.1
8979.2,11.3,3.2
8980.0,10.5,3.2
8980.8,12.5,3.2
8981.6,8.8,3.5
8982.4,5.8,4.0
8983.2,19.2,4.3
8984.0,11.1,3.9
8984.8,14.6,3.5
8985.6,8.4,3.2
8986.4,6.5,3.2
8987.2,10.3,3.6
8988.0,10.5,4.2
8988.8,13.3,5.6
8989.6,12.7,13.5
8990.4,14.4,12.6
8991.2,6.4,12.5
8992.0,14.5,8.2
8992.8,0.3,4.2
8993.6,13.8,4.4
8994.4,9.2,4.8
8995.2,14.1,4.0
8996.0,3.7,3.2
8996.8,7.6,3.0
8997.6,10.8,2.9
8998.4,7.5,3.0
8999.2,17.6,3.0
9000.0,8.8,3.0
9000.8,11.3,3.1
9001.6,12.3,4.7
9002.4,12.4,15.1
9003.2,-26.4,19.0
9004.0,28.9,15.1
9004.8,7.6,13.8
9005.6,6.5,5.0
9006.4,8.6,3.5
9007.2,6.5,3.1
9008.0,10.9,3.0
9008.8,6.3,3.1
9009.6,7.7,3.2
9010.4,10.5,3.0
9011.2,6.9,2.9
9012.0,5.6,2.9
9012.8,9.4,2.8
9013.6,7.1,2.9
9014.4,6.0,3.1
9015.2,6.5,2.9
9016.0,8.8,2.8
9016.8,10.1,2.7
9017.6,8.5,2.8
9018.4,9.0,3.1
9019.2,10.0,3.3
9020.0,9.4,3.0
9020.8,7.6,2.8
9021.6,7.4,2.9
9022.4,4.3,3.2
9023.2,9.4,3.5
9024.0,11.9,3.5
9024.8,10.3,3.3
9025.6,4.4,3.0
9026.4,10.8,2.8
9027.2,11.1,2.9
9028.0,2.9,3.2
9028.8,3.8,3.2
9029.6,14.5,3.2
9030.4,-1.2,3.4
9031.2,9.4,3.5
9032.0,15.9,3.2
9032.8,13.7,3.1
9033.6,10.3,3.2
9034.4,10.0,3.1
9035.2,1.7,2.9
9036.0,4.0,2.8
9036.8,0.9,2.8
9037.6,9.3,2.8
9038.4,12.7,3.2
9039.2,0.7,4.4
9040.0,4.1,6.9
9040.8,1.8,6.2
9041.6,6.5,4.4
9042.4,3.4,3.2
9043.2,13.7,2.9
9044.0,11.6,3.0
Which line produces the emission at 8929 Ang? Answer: [N II]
